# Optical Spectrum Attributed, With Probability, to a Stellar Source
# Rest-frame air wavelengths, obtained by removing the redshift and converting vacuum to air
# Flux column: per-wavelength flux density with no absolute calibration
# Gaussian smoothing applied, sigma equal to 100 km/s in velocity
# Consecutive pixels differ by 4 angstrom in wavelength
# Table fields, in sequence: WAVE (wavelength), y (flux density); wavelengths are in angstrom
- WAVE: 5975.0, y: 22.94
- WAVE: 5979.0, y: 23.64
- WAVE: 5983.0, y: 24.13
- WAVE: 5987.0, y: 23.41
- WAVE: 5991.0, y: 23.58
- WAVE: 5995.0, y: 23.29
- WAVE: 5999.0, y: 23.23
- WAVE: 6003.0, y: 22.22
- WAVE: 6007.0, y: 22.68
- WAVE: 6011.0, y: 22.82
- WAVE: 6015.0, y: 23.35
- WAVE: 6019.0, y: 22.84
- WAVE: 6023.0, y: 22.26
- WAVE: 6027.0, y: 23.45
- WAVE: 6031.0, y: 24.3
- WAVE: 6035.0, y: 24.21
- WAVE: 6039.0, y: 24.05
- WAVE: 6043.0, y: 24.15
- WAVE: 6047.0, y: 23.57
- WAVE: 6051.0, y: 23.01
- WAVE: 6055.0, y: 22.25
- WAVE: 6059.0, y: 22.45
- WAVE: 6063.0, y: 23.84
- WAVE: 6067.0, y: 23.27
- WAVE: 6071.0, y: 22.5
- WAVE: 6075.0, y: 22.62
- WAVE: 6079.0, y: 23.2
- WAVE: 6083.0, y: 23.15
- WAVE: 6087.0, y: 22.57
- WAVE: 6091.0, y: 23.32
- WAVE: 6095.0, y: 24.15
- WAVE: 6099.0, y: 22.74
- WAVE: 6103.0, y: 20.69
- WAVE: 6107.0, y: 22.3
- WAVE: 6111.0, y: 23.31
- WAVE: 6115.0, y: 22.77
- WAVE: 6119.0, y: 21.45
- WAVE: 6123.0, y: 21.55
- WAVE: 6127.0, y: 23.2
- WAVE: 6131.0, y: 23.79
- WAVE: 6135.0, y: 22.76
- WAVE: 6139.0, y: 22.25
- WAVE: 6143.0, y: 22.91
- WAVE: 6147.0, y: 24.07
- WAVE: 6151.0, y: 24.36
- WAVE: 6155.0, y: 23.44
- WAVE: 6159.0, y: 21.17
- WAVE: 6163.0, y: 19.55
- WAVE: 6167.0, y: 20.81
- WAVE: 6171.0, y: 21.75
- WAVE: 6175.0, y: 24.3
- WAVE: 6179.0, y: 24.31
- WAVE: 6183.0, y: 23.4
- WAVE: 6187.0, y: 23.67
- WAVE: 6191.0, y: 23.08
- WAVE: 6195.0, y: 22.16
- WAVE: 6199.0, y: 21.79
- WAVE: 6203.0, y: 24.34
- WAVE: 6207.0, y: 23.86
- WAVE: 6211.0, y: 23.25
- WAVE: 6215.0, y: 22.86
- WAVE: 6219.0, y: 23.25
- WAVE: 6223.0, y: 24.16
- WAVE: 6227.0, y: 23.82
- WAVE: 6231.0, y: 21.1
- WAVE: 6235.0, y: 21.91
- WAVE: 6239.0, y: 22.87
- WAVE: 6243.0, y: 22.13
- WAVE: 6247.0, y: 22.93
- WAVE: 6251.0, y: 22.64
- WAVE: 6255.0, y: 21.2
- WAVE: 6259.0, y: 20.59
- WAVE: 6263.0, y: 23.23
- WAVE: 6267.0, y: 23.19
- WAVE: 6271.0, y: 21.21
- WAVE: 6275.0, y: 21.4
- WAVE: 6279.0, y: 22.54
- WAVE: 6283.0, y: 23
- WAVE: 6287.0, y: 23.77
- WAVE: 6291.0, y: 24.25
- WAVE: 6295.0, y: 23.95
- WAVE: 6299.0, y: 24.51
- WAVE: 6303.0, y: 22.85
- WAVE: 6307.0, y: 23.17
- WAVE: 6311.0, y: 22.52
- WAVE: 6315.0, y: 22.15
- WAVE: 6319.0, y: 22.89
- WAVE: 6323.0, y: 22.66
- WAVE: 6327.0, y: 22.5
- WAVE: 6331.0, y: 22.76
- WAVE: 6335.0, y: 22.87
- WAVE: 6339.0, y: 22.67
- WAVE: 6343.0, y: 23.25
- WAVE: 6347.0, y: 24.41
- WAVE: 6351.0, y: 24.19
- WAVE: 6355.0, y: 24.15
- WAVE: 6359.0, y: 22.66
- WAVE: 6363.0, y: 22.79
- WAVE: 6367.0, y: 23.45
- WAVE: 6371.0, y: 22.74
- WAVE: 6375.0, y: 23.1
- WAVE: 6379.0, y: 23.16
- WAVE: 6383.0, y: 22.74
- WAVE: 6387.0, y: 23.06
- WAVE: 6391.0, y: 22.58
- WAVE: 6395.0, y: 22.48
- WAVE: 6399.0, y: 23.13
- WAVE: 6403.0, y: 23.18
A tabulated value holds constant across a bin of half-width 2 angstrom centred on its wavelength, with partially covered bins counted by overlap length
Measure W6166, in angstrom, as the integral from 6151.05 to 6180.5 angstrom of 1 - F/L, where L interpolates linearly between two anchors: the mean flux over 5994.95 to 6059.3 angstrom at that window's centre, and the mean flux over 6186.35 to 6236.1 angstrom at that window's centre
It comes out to 0.98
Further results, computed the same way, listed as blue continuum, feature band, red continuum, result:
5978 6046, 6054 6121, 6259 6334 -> 1.4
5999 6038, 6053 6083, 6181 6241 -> 0.3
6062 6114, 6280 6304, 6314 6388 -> -0.7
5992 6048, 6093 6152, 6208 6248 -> 0.7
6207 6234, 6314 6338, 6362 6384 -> 0.4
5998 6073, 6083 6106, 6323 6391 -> 0.5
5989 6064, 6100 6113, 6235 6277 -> 0.4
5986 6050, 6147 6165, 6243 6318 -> 0.5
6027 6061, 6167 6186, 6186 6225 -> 0.1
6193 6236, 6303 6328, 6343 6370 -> 0.8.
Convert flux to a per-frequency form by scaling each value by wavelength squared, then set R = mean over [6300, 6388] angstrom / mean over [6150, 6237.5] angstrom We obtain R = 1.06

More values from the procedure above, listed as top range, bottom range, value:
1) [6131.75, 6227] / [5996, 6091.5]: 1.04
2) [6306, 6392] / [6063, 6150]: 1.09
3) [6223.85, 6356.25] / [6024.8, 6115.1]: 1.06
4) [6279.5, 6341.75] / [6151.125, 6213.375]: 1.06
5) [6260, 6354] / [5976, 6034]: 1.09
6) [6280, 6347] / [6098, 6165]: 1.09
